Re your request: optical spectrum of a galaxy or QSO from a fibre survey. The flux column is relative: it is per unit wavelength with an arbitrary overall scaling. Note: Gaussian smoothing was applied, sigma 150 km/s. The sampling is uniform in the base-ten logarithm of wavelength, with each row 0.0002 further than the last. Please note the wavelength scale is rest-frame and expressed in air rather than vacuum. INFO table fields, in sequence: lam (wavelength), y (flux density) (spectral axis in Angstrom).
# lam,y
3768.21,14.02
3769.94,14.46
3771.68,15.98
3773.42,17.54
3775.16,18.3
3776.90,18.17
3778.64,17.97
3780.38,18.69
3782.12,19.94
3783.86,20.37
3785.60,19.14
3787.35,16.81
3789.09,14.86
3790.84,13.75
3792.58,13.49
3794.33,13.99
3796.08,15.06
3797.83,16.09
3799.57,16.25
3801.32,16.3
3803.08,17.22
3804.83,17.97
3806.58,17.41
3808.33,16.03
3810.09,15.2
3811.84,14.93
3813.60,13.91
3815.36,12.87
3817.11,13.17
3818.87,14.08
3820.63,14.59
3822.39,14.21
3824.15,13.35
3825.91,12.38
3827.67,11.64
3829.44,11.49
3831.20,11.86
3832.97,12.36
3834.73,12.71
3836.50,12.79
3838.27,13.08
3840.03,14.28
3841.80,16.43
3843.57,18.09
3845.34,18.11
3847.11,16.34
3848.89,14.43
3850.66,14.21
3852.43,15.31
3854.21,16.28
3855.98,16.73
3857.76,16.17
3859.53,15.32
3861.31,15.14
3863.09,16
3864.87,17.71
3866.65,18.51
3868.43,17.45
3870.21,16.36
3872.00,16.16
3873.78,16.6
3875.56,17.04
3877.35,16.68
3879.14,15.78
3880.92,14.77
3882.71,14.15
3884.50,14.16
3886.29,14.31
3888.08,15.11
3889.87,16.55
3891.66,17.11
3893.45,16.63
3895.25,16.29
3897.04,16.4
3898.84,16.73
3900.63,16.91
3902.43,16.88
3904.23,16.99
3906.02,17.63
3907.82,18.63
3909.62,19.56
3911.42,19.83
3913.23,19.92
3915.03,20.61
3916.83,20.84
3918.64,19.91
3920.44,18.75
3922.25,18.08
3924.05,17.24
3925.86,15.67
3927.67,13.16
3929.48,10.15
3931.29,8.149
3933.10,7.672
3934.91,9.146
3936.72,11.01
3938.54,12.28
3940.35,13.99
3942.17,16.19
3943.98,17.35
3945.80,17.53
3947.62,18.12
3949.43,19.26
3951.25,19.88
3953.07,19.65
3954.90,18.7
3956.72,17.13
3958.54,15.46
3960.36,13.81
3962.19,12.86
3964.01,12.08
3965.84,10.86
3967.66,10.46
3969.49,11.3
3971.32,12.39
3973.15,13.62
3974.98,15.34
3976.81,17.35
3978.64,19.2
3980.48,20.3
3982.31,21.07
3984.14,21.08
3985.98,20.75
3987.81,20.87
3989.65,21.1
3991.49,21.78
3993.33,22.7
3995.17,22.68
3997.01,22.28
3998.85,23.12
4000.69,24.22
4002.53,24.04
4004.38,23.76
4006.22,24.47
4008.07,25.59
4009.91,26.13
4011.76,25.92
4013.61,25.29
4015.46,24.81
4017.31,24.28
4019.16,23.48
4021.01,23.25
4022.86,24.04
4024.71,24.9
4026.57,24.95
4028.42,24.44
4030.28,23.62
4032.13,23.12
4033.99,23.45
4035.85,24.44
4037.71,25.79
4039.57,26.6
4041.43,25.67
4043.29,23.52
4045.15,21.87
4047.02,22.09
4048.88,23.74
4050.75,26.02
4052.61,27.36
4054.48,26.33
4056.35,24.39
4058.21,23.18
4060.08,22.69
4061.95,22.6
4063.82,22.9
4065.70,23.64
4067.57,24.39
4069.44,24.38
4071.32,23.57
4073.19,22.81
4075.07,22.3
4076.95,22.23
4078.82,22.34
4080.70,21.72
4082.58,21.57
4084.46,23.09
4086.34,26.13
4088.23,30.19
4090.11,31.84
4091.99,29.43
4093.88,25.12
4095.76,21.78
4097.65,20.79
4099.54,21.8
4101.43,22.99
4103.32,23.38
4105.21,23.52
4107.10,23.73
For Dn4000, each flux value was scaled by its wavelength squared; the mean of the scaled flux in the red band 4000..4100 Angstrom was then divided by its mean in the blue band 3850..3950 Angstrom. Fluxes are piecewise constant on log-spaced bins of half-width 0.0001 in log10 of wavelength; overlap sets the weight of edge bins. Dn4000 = 1.63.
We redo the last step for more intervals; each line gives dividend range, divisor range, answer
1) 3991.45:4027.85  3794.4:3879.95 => 1.73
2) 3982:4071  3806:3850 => 1.86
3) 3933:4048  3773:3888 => 1.40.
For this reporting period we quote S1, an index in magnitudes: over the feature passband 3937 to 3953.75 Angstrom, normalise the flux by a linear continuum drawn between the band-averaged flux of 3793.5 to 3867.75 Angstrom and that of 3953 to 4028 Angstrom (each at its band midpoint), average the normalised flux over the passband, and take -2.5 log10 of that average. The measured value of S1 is 0.12 mag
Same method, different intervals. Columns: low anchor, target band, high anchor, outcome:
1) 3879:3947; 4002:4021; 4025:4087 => -0.16 mag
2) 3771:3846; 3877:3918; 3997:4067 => 0.11 mag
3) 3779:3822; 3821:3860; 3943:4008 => 0.15 mag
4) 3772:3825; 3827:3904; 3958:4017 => 0.12 mag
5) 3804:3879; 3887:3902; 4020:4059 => 0.07 mag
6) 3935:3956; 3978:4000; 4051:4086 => -0.14 mag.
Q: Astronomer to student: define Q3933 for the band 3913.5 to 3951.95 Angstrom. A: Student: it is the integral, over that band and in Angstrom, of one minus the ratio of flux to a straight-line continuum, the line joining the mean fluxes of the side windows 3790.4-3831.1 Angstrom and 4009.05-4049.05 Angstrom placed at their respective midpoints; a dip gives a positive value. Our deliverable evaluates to 8.6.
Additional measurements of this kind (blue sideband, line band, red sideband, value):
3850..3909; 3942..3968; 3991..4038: 5.7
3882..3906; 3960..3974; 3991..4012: 6.1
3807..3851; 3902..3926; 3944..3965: -4.3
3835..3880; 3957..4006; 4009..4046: 8.8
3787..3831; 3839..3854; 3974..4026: 0.3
